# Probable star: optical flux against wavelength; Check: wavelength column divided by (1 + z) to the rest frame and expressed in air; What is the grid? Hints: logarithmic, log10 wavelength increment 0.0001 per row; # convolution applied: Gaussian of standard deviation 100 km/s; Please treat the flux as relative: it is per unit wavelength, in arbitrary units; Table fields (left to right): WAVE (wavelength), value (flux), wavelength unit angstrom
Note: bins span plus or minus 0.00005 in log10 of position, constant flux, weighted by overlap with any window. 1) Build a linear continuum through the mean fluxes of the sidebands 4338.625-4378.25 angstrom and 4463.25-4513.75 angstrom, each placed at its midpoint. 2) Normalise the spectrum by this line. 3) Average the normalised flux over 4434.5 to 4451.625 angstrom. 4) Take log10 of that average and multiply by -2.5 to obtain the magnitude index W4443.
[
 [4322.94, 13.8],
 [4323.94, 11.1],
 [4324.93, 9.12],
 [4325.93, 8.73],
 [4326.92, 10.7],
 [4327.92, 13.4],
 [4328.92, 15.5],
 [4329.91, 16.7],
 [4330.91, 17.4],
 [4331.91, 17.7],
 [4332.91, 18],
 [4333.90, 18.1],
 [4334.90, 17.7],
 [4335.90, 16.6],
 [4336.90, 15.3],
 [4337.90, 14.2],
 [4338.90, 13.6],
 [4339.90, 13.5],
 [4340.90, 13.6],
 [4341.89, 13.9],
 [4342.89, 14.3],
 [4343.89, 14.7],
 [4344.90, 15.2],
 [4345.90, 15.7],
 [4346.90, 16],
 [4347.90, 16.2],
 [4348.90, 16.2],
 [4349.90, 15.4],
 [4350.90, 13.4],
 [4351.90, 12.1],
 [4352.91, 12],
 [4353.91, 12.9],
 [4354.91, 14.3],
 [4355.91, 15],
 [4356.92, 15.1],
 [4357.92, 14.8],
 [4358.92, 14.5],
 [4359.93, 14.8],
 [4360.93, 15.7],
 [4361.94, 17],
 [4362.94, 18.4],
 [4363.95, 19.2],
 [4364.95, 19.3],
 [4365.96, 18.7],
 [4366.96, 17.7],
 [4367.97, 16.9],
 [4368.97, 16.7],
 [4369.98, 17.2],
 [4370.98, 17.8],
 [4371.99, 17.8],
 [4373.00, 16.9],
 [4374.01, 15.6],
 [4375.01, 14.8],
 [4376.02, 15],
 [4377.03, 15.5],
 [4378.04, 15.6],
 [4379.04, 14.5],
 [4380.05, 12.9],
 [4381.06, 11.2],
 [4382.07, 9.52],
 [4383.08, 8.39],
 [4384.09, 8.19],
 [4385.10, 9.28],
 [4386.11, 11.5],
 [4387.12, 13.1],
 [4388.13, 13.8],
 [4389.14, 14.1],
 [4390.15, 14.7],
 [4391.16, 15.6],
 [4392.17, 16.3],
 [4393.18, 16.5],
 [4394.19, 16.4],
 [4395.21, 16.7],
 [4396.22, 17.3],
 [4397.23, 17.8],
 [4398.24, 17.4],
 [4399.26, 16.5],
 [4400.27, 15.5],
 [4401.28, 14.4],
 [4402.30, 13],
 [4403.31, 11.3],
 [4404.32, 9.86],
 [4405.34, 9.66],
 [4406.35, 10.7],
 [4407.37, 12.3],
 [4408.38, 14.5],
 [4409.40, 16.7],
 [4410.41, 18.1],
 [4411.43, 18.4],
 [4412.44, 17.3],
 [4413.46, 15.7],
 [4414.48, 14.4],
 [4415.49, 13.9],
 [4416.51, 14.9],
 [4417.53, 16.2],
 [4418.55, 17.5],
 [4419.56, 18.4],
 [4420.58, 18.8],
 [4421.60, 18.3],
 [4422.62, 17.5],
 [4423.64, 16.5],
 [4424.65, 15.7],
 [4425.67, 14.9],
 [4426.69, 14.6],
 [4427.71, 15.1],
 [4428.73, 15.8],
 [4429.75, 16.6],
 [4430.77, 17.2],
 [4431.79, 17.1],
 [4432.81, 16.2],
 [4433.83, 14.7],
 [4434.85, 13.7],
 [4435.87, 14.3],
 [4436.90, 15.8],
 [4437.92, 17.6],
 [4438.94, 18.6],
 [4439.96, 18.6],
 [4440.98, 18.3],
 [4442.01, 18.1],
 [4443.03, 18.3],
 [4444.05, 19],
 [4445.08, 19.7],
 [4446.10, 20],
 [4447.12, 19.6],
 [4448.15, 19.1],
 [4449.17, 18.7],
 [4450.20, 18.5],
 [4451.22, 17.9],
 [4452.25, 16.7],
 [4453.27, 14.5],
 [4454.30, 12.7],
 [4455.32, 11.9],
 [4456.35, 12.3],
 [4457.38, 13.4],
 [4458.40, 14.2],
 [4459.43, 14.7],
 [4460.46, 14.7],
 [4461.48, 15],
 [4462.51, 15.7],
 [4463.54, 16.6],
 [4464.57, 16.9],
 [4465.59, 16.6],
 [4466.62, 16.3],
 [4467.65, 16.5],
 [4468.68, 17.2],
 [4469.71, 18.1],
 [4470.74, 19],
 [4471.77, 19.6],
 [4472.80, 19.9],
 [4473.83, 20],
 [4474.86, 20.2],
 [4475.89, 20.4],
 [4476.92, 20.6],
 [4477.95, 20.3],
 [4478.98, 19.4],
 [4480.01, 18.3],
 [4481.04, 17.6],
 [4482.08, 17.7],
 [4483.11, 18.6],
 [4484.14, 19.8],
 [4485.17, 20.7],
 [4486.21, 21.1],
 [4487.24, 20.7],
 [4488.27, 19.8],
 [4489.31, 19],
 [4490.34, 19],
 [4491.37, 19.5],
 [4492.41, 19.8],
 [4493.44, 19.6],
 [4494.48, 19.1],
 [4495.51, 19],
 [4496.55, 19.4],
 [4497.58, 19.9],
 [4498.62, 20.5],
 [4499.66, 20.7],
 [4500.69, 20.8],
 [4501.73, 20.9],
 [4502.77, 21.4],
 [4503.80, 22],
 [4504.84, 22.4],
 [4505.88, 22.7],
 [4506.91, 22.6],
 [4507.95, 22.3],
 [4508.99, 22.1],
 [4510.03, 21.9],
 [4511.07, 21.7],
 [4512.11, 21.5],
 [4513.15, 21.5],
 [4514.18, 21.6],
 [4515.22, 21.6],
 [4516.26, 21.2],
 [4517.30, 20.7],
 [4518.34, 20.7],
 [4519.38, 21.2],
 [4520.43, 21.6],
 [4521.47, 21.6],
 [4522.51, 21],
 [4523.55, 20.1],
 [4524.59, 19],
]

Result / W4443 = 0.02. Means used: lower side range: 15.6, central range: 18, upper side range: 19.8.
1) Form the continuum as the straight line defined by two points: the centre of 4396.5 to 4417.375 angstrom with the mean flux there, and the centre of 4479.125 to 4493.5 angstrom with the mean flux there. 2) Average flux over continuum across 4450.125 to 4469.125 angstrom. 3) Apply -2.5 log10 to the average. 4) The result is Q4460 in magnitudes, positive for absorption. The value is 0.163 mag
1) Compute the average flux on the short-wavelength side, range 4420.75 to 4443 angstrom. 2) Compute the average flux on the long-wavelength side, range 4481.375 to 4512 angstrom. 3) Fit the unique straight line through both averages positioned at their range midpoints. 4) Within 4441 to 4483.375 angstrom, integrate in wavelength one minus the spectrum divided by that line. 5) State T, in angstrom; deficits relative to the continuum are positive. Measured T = 2.2 angstrom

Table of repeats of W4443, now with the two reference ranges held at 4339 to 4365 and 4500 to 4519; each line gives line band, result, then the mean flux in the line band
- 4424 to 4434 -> 0.154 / 15.8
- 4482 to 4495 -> 0.060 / 19.6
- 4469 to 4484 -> 0.055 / 19.3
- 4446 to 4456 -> 0.146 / 16.8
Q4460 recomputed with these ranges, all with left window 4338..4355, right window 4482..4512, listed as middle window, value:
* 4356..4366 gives -0.11 mag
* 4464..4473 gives 0.10 mag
